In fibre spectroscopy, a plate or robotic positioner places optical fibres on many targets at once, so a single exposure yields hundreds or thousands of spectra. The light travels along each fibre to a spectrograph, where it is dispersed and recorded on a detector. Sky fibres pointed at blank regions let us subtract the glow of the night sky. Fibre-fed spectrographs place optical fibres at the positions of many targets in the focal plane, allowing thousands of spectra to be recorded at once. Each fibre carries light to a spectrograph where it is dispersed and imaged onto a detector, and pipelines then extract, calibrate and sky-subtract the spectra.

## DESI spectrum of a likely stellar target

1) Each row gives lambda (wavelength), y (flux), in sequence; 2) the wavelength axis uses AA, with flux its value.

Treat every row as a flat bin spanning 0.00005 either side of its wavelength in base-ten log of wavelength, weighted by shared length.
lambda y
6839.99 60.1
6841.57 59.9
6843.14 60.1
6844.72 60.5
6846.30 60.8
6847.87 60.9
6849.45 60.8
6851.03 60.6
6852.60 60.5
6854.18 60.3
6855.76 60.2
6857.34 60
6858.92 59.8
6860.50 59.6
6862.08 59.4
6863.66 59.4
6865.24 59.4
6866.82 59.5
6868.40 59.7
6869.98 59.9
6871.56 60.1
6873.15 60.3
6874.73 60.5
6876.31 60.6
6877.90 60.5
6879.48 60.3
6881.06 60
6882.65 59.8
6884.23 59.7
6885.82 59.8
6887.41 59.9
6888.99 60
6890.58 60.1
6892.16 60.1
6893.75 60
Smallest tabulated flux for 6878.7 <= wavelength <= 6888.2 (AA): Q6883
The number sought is 59.7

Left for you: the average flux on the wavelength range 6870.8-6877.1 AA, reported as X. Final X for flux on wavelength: 60.4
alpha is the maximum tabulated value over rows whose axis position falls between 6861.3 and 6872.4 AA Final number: 60.1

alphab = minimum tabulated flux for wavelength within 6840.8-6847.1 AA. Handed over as 59.9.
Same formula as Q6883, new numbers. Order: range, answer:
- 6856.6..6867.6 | 59.4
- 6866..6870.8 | 59.5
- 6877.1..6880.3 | 60.3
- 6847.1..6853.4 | 60.5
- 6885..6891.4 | 59.8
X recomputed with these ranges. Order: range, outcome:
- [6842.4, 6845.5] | 60.2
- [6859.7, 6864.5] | 59.5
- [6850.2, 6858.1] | 60.3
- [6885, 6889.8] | 59.8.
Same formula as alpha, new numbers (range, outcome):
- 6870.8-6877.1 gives 60.6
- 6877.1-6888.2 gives 60.5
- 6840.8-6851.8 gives 60.9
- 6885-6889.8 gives 60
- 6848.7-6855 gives 60.8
